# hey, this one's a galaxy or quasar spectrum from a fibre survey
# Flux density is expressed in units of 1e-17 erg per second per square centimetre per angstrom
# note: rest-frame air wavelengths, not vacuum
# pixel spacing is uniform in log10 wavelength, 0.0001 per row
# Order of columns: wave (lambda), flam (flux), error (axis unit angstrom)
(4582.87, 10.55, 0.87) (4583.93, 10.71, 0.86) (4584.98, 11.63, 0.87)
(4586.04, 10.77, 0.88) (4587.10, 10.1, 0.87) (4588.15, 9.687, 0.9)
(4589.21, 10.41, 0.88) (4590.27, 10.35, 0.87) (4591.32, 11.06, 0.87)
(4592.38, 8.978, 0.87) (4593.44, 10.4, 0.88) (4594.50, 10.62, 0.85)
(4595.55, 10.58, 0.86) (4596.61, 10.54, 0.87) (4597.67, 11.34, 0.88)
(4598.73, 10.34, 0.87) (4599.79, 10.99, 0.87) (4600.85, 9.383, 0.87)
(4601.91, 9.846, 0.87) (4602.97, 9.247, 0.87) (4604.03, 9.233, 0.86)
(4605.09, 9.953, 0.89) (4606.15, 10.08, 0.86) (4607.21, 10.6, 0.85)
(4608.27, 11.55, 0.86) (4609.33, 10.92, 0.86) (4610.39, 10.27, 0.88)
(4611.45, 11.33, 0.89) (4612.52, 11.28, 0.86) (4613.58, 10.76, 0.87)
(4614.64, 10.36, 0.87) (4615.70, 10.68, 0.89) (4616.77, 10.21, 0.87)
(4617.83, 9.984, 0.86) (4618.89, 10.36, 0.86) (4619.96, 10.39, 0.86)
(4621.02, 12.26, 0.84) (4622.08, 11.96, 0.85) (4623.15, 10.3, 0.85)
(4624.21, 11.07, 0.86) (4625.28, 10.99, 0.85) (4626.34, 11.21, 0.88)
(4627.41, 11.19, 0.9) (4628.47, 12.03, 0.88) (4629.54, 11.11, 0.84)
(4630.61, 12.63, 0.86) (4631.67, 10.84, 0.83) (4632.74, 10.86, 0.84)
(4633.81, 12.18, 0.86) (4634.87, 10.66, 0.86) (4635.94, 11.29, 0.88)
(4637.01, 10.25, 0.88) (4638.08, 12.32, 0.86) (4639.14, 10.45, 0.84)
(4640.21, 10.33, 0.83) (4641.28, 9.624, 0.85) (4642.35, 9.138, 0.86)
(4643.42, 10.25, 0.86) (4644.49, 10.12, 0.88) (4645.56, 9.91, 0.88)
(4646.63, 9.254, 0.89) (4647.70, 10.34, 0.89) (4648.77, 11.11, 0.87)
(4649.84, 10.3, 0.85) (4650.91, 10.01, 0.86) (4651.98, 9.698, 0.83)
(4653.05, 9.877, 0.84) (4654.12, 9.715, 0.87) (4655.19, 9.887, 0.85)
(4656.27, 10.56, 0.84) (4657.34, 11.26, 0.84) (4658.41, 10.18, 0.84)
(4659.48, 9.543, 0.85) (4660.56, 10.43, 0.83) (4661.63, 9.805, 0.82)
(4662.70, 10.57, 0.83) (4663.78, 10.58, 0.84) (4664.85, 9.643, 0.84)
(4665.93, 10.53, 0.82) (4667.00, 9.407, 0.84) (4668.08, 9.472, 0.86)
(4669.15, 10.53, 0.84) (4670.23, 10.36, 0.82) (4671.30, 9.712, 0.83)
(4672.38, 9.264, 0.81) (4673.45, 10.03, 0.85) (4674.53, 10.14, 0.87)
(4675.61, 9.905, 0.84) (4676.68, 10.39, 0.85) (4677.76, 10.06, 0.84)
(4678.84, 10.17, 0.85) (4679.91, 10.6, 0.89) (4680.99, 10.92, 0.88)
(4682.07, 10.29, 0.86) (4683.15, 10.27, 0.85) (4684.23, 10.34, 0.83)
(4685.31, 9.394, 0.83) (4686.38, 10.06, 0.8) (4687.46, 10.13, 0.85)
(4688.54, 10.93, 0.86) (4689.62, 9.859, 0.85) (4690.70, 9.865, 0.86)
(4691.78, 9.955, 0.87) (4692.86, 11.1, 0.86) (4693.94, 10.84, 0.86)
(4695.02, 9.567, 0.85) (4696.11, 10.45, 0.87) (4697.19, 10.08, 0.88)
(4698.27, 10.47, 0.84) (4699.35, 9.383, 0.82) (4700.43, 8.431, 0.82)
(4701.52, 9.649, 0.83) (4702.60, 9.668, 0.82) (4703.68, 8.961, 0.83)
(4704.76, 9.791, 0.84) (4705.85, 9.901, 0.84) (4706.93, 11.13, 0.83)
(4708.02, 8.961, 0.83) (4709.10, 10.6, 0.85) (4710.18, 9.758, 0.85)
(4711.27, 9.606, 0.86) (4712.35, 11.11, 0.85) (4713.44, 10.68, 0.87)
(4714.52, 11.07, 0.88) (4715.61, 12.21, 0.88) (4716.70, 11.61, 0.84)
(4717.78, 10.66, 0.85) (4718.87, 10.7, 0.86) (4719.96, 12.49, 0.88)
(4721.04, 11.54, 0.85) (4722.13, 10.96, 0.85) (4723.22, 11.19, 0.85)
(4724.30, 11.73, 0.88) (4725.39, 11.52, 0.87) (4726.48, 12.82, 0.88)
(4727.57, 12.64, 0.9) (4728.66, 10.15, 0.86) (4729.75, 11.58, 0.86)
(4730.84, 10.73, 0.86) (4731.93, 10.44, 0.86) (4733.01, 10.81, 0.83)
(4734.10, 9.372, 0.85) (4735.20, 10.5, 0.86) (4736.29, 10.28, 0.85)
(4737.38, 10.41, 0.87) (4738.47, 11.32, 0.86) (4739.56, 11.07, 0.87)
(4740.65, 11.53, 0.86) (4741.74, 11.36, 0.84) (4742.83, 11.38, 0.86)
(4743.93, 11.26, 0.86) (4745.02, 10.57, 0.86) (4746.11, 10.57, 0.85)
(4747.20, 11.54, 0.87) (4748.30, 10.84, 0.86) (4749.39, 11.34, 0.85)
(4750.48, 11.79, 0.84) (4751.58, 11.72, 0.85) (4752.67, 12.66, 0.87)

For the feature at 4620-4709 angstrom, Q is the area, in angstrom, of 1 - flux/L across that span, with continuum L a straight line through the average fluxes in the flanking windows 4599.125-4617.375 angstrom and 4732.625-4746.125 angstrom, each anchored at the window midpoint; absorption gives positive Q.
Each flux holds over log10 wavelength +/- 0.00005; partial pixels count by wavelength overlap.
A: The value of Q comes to 2.0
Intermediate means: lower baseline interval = 10.4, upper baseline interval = 10.8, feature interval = 10.3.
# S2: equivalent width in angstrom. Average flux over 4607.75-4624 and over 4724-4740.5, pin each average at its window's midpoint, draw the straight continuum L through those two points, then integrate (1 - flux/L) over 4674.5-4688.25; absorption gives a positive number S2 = 0.9 angstrom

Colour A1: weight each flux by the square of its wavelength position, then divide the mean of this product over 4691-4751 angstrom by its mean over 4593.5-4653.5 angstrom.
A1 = 1.05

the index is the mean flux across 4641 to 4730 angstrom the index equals 10.3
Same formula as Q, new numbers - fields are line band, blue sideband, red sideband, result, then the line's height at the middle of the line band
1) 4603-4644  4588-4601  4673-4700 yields -1.80 angstrom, 10.3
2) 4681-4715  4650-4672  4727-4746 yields 1.29 angstrom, 10.5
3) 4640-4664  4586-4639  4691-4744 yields 1.35 angstrom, 10.7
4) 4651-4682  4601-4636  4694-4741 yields 1.77 angstrom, 10.7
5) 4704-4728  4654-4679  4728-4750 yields -0.86 angstrom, 10.6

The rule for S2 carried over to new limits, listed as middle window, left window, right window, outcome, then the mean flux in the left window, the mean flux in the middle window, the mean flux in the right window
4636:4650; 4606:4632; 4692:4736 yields 0.8 angstrom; 11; 10.3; 10.6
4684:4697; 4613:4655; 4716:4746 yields 0.9 angstrom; 10.7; 10.2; 11.1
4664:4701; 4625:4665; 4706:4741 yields 2.3 angstrom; 10.5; 10.1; 11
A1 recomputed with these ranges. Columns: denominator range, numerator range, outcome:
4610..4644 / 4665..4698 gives 0.95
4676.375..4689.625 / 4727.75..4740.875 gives 1.07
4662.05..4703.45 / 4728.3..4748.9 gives 1.10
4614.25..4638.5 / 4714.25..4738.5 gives 1.05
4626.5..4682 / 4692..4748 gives 1.06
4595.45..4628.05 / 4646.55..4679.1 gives 0.97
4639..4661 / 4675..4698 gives 1.03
